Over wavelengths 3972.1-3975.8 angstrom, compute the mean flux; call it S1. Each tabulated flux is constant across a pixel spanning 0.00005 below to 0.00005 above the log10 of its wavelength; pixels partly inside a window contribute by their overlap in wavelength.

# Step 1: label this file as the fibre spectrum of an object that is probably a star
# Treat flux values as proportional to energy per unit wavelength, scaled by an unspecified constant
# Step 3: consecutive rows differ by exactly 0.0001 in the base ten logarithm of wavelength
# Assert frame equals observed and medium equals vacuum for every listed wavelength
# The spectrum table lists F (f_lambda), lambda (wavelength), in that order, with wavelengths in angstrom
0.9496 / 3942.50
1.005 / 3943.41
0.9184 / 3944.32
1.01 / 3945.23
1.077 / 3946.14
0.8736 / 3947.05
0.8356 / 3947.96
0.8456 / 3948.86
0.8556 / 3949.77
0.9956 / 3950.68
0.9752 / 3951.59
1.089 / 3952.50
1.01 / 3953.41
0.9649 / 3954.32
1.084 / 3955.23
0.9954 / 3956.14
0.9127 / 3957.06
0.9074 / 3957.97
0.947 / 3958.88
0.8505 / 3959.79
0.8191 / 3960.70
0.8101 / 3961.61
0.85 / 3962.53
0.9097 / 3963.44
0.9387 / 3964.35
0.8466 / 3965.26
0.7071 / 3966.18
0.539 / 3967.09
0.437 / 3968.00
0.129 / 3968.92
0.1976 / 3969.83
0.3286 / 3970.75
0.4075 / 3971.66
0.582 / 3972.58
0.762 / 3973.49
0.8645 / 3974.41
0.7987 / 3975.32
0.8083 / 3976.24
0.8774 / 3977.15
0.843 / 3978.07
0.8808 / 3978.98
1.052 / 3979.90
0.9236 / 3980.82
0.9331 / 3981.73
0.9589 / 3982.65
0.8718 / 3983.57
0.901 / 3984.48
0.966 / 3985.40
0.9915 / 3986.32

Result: 0.75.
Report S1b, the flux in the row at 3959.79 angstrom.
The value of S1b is 0.8505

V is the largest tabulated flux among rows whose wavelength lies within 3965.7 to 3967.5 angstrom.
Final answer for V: 0.7071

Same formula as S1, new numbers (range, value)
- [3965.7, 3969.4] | 0.453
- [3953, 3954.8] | 0.989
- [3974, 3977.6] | 0.838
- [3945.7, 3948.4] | 0.928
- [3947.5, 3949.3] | 0.844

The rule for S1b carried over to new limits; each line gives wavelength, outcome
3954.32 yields 0.9649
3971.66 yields 0.4075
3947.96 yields 0.8356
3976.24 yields 0.8083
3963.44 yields 0.9097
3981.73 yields 0.9331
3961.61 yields 0.8101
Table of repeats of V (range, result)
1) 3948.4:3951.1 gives 0.9956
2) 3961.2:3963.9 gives 0.9097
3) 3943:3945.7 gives 1.01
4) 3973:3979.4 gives 0.8808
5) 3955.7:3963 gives 0.9954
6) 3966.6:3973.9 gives 0.762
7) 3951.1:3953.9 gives 1.089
